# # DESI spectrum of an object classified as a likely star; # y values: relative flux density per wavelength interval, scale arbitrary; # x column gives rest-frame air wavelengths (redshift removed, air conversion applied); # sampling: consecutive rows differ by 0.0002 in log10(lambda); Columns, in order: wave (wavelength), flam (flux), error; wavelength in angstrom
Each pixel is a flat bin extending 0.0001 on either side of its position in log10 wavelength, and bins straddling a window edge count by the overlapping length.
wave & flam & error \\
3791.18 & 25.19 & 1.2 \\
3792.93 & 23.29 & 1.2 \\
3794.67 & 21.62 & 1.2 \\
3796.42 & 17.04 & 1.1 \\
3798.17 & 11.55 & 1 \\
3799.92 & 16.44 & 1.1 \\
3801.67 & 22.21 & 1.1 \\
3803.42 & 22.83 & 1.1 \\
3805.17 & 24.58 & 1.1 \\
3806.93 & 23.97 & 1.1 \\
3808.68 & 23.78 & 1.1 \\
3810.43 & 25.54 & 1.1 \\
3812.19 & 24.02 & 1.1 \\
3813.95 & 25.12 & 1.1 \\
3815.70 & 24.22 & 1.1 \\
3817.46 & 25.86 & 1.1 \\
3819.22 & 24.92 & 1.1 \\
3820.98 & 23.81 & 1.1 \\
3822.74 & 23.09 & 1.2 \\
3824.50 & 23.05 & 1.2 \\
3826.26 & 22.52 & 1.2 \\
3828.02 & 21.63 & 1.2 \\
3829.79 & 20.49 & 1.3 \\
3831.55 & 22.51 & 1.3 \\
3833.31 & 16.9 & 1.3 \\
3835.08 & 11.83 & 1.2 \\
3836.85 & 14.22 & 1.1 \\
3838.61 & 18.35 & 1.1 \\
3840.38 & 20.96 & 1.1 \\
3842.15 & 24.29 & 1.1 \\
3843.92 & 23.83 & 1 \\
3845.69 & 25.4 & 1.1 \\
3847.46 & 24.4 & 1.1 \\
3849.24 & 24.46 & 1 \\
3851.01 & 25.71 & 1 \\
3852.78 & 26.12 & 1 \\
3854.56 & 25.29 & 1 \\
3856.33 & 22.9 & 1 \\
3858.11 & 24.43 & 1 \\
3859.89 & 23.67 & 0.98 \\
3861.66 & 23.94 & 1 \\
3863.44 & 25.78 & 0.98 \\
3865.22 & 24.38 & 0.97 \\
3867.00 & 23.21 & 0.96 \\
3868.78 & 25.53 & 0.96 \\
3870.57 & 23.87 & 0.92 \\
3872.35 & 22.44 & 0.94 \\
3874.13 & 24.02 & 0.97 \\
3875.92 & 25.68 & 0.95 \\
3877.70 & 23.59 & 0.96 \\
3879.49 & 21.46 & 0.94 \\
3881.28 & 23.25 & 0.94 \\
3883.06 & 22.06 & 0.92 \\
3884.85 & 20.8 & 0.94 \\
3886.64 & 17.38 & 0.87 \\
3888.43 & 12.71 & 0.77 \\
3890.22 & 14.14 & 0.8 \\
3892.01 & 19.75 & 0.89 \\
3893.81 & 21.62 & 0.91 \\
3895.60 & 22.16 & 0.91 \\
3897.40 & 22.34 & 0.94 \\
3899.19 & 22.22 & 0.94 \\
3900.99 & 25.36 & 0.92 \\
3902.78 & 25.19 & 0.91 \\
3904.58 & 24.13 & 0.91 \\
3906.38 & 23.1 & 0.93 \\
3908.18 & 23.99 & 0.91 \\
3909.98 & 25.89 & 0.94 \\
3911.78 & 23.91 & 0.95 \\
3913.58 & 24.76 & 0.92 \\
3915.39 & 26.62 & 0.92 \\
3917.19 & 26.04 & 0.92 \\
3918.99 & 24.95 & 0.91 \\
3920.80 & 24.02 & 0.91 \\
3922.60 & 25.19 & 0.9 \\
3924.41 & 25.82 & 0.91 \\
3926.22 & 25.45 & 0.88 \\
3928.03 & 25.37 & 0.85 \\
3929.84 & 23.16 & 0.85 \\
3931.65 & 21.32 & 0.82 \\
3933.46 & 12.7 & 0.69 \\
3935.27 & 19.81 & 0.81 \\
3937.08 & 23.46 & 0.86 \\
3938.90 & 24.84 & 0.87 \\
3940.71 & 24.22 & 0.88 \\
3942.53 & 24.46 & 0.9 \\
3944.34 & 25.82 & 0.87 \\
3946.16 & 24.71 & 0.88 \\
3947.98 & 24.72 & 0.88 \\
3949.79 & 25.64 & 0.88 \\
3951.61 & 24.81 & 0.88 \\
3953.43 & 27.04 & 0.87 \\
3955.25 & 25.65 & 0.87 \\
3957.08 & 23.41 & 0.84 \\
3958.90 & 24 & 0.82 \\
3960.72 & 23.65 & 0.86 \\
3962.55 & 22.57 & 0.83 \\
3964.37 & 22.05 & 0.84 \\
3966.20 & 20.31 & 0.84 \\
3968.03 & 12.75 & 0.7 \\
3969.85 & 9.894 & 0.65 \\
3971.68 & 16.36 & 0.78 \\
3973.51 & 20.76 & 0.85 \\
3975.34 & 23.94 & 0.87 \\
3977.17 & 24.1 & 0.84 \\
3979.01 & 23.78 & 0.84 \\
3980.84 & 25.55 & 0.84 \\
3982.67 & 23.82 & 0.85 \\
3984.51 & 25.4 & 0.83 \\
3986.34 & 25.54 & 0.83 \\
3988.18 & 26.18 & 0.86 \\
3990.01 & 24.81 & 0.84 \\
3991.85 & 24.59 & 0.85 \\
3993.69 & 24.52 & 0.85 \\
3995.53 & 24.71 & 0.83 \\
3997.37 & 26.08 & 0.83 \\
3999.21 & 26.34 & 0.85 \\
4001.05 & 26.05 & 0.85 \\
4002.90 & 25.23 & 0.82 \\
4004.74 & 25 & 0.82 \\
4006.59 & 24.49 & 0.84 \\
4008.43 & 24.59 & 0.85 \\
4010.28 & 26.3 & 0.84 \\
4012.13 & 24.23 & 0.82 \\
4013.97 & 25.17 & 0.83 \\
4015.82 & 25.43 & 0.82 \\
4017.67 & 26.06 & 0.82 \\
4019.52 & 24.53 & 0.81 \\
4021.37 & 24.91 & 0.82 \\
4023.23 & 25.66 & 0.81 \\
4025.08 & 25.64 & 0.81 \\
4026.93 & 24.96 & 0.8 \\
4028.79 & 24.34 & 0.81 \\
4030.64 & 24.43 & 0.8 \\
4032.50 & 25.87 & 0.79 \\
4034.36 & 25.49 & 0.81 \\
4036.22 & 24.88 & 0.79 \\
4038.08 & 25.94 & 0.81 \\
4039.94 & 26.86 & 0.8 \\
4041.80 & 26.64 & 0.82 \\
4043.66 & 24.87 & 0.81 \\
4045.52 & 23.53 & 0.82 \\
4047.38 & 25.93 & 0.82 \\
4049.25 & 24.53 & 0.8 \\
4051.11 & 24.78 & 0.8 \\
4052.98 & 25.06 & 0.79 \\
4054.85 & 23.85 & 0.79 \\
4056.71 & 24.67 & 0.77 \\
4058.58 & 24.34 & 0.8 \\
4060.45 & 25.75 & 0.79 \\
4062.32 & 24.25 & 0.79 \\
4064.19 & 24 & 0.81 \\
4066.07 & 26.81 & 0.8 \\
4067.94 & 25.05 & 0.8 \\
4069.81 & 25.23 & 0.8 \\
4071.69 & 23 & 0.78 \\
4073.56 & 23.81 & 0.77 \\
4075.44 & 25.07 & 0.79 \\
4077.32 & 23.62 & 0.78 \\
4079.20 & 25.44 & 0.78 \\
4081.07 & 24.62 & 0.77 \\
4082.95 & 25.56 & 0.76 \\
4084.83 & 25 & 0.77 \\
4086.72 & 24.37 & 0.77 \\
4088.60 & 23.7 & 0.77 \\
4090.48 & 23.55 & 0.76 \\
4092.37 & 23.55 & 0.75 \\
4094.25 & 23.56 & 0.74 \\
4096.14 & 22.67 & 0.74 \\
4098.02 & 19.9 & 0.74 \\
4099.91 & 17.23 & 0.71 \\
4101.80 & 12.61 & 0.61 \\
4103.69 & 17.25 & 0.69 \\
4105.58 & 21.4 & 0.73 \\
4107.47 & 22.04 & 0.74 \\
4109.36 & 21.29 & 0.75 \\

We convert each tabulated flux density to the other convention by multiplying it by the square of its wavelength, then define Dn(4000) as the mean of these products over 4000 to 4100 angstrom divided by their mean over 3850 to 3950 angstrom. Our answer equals 1.14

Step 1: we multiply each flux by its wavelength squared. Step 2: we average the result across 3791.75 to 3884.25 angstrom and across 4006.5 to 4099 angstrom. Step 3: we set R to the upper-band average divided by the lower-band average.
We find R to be 1.22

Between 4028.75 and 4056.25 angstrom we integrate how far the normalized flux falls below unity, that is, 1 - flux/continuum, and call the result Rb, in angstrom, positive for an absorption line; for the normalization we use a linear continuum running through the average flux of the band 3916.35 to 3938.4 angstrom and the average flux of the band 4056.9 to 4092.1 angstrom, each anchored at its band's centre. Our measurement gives -1.0 angstrom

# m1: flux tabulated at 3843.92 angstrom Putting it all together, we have 23.83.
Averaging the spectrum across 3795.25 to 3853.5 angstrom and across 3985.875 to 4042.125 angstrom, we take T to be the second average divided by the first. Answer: 1.2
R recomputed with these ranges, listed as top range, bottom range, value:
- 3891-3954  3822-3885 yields 1.09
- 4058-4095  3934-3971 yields 1.16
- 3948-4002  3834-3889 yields 1.10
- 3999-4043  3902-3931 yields 1.08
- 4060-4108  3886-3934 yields 1.11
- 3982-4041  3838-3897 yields 1.20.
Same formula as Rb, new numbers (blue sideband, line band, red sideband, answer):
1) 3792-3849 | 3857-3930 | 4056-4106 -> -3.7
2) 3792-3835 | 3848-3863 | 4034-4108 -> -1.6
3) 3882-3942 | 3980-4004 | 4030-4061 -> -1.2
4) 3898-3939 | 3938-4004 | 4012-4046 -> 2.5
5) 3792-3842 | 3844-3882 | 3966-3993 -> -4.9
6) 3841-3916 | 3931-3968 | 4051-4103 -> 0.5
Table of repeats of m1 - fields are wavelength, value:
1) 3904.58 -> 24.13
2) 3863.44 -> 25.78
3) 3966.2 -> 20.31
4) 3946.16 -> 24.71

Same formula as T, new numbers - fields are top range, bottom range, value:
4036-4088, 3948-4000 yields 1.07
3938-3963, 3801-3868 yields 1.07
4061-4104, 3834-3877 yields 1.00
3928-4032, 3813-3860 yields 1.05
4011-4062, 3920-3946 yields 1.08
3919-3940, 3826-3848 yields 1.12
